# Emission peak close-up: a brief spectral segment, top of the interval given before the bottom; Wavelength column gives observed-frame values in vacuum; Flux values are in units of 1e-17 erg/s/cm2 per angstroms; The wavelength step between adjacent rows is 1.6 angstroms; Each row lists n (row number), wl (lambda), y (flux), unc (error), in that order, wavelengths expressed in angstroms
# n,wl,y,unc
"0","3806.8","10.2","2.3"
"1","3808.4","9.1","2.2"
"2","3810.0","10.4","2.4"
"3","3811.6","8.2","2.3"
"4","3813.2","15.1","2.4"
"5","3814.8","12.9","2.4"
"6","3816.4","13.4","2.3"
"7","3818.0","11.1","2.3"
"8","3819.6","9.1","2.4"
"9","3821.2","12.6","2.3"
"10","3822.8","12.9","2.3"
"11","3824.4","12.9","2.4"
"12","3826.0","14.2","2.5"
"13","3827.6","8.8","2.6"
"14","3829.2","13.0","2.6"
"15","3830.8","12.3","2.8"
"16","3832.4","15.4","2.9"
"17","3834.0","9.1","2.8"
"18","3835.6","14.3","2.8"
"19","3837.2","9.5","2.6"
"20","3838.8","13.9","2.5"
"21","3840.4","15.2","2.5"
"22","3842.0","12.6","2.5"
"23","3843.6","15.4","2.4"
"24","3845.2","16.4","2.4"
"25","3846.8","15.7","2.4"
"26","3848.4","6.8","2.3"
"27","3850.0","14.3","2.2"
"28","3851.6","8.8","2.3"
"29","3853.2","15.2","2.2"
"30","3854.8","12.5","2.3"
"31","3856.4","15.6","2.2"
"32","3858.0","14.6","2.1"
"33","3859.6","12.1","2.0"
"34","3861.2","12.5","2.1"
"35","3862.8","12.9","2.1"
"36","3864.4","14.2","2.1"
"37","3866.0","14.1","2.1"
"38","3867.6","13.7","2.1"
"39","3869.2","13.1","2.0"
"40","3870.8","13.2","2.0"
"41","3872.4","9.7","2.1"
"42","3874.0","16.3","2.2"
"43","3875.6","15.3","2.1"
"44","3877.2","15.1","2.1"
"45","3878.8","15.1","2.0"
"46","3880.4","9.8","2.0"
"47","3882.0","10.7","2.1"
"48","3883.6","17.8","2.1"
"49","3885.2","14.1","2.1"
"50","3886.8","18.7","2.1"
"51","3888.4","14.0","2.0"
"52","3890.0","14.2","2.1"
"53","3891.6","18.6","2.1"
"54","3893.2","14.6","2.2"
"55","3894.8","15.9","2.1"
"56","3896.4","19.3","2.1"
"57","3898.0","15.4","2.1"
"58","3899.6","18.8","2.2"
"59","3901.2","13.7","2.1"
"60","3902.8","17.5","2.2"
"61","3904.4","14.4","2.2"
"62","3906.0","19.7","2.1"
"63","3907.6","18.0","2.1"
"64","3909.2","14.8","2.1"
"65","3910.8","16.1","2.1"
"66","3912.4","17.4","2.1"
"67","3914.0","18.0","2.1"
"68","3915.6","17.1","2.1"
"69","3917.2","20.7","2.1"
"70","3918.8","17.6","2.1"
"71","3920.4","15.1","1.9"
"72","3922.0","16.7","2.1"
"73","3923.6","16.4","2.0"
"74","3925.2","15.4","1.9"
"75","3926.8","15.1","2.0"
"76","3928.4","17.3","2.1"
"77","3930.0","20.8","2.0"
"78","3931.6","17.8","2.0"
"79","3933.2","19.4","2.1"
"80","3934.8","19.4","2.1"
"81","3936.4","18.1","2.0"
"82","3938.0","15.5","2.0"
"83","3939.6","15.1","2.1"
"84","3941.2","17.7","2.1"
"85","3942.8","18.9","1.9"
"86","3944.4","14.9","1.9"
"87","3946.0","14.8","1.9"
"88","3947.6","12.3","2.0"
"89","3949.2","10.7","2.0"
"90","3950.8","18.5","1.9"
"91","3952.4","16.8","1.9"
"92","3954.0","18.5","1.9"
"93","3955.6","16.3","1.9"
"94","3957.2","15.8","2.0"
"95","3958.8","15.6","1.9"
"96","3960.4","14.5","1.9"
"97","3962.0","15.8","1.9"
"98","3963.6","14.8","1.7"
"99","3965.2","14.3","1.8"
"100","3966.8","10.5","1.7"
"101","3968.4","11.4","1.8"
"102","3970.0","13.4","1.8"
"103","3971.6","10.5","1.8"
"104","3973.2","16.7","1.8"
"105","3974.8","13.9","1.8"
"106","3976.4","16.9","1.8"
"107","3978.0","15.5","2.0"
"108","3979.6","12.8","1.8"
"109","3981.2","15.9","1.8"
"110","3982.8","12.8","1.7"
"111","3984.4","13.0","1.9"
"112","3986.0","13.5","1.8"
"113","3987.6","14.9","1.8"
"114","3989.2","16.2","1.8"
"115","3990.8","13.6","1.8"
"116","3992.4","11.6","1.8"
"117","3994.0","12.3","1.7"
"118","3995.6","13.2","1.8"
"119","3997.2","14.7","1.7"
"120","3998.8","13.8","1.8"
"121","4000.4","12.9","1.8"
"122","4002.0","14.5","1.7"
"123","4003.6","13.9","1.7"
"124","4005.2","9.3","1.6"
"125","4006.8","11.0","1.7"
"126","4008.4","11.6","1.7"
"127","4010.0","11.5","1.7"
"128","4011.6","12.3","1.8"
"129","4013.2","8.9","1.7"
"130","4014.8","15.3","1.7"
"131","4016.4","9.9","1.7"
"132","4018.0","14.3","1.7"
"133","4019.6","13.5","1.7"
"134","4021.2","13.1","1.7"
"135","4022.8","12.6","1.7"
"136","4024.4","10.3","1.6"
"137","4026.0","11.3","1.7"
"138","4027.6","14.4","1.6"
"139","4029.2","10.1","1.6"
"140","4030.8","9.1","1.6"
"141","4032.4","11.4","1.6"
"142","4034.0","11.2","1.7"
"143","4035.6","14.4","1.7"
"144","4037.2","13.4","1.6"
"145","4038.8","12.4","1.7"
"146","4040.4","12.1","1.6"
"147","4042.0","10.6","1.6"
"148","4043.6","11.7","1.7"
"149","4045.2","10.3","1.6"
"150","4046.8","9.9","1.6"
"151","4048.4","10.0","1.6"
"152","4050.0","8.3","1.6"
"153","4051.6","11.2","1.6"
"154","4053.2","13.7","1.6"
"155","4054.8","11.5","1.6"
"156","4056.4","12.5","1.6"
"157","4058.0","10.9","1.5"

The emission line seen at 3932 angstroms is Mg II 2798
